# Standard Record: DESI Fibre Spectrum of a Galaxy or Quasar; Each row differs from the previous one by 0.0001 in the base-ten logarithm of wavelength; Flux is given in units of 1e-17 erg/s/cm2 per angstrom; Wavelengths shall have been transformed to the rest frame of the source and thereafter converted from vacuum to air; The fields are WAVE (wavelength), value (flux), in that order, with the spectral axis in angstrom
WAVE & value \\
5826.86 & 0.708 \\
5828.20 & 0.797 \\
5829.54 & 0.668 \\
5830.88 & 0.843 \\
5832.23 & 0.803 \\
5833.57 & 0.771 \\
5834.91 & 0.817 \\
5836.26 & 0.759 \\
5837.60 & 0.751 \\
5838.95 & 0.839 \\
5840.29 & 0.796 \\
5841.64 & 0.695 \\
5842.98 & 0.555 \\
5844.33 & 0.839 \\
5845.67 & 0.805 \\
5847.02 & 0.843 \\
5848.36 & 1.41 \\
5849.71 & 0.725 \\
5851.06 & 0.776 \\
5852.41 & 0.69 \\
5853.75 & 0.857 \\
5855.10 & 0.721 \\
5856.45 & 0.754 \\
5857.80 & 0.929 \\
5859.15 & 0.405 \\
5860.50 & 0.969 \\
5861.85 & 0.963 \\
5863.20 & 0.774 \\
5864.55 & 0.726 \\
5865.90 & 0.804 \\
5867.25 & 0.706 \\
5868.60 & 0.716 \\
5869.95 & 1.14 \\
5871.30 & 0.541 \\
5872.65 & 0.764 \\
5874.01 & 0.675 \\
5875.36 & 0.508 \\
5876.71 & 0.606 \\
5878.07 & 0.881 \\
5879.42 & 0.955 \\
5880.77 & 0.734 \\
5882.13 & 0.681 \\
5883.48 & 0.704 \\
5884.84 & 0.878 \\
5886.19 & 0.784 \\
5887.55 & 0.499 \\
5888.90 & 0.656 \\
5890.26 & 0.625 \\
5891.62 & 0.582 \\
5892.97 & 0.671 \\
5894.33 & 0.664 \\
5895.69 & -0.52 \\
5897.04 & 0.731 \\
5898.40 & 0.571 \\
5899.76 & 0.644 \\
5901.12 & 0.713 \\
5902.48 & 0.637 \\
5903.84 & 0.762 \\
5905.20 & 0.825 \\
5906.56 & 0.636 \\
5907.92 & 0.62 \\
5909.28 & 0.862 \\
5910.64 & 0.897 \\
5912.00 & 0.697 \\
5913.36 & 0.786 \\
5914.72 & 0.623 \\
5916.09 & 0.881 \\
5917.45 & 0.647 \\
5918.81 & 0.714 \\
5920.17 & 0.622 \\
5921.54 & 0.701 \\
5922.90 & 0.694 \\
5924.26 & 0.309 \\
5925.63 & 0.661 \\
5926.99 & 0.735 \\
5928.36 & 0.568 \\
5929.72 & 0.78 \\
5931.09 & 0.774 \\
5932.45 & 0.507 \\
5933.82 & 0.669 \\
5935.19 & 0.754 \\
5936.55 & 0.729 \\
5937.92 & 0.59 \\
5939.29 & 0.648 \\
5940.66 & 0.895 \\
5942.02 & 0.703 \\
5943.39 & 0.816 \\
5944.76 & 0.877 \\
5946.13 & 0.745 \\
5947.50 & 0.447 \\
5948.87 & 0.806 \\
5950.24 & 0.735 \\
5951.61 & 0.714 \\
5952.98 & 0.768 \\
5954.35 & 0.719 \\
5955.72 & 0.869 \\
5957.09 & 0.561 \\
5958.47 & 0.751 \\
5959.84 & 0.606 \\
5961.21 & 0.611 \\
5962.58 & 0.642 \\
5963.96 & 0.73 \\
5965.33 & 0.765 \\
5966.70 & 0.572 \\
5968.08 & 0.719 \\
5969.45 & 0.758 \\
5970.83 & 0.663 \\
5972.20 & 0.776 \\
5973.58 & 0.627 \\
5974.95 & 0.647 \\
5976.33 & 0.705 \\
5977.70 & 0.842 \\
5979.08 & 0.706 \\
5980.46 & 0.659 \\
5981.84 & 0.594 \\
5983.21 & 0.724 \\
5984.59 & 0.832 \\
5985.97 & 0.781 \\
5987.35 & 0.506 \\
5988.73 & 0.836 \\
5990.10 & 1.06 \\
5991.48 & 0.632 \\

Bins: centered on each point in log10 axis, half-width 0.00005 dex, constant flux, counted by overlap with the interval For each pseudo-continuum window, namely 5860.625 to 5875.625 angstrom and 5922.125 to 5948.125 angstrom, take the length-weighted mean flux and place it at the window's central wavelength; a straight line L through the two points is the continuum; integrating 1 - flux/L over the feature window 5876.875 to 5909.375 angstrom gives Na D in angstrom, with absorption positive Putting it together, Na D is 3.7 angstrom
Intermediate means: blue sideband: 0.771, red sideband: 0.68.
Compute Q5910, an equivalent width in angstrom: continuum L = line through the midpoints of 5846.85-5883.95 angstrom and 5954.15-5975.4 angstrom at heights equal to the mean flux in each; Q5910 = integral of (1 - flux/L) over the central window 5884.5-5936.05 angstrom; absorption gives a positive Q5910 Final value 6.0 angstrom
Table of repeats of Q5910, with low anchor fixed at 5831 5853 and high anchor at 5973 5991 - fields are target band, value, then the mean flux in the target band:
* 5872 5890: 1.6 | 0.715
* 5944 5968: 1.4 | 0.702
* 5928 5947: 0.9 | 0.718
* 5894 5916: 3.7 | 0.64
